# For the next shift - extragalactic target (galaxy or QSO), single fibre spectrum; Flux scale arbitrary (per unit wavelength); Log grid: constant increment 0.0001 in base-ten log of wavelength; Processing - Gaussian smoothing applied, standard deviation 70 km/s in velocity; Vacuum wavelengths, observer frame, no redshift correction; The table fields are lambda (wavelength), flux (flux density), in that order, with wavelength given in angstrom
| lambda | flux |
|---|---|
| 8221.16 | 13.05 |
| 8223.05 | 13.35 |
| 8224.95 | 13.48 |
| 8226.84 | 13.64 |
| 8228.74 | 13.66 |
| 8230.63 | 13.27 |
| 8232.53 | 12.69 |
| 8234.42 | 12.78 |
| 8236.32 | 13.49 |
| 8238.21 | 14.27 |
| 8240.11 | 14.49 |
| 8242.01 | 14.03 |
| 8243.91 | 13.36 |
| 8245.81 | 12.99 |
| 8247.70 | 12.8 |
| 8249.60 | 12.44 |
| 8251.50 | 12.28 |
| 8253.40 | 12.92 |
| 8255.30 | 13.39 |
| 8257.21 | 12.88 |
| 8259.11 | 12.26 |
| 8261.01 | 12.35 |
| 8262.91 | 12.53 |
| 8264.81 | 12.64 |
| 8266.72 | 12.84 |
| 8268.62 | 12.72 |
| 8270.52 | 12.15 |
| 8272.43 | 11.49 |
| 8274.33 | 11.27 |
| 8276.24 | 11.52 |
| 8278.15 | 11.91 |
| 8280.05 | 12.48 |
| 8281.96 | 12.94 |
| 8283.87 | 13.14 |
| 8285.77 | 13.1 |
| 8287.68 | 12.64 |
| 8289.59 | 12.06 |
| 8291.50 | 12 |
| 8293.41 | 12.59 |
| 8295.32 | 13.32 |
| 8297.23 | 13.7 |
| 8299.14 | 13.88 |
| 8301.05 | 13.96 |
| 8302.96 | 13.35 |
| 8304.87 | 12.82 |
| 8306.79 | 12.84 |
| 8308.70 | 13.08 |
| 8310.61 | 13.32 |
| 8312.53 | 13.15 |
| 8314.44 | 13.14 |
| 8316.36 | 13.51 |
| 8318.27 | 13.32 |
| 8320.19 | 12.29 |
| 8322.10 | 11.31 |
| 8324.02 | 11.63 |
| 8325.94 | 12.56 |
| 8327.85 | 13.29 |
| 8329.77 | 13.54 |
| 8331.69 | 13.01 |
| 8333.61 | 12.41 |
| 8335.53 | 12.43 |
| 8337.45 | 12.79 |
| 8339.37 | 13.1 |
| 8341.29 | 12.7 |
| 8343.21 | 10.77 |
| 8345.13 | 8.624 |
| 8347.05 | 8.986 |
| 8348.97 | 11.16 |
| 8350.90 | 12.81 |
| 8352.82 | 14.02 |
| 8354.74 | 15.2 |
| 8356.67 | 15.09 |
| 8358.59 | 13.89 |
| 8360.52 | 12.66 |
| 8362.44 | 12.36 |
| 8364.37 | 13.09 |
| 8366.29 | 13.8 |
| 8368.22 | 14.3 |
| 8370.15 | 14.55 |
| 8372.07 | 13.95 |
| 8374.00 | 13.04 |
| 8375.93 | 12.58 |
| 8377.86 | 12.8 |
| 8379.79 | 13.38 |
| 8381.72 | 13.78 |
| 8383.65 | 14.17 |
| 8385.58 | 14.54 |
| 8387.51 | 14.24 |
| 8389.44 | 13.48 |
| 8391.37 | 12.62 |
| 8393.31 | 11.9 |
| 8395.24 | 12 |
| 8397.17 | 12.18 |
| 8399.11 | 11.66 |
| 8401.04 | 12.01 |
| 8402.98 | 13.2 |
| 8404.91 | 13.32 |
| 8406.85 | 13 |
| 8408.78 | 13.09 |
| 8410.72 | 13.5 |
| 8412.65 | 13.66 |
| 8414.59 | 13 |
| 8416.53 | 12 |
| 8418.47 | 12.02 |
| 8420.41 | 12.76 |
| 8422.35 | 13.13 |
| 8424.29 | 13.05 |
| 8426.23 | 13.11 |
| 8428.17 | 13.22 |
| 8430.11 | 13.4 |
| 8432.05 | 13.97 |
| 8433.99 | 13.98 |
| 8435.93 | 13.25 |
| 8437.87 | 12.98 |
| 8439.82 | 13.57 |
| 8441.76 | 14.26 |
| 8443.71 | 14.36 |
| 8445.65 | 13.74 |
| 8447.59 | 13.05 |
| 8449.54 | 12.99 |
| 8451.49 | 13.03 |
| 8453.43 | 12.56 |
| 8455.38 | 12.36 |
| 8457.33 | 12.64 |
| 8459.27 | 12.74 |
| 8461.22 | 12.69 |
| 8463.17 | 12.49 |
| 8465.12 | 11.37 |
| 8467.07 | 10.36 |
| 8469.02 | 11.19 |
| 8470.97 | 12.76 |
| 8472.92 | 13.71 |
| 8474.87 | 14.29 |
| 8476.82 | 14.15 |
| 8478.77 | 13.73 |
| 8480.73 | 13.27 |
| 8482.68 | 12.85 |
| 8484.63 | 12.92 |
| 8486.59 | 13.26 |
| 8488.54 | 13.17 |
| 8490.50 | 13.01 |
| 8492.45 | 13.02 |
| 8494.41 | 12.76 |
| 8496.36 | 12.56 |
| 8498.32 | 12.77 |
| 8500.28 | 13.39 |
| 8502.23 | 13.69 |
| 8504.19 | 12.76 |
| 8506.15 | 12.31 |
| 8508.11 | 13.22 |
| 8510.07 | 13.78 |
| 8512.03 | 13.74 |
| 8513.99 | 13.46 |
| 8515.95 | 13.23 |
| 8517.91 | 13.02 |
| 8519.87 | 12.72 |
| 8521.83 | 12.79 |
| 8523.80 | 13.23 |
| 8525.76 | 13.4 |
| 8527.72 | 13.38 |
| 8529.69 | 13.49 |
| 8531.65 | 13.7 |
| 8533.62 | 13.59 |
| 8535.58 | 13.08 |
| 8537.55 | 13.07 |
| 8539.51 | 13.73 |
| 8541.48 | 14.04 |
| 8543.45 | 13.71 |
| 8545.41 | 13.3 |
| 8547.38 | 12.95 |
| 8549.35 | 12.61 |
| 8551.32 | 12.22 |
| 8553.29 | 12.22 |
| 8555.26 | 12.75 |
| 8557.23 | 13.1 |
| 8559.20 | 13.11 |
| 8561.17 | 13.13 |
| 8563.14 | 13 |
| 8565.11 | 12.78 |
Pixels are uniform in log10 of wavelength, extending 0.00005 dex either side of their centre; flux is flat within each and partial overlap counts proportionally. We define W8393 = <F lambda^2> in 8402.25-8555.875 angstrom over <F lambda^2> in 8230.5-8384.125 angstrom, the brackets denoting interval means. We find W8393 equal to 1.1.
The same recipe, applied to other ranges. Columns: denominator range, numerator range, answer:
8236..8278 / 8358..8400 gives 1.07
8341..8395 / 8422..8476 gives 1.02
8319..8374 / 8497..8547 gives 1.09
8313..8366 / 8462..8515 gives 1.07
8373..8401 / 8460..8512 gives 1.02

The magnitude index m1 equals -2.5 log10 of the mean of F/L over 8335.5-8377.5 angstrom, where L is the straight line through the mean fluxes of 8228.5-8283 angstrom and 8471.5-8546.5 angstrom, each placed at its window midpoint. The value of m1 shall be 0.01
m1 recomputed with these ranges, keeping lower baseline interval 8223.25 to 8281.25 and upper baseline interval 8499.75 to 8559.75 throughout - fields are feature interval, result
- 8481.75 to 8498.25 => 0.02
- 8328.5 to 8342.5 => 0.01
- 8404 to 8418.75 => 0.00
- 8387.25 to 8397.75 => 0.03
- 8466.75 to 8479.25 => 0.01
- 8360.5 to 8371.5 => -0.05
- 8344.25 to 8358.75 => 0.05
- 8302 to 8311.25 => -0.01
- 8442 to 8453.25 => -0.03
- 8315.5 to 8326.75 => 0.04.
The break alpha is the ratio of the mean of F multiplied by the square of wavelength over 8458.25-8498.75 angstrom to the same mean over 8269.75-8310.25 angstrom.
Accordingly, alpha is 1.06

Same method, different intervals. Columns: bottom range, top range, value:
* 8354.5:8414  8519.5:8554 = 1.03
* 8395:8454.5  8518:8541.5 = 1.04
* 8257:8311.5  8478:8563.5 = 1.10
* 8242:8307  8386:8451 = 1.07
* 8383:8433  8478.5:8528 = 1.03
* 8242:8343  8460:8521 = 1.07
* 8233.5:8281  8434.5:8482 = 1.07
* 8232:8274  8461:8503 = 1.06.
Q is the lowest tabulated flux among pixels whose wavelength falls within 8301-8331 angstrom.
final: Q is 11.31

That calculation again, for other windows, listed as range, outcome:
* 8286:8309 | 12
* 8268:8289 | 11.27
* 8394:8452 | 11.66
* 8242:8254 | 12.28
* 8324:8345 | 10.77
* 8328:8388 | 8.624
